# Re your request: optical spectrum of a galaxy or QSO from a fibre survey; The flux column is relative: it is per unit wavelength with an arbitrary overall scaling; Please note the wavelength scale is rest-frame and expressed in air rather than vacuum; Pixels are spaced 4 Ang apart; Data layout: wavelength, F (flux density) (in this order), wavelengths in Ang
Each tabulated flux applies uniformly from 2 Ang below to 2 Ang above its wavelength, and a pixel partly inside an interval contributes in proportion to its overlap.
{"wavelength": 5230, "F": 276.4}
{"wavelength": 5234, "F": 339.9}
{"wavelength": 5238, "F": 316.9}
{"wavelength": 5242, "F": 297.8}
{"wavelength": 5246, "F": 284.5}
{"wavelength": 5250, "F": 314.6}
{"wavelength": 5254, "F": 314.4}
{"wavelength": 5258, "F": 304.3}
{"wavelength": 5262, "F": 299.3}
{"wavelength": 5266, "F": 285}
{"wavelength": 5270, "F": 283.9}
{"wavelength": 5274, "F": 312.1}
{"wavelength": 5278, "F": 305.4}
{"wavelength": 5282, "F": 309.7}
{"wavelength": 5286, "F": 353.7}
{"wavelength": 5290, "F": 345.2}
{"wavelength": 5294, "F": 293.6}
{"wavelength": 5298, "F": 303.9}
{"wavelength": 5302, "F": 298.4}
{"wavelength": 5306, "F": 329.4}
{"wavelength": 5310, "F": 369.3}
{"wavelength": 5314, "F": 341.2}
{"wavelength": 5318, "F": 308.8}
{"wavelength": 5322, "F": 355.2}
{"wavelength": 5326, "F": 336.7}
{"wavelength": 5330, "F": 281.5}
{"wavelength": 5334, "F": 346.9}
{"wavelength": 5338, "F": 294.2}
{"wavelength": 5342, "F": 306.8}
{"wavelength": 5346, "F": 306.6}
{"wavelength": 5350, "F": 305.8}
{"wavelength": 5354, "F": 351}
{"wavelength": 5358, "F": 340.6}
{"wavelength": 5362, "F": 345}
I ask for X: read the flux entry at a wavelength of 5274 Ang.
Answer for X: 312.1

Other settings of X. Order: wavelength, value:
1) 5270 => 283.9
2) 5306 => 329.4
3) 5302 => 298.4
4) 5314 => 341.2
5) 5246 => 284.5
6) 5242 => 297.8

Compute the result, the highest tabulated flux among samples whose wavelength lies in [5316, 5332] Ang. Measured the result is 355.2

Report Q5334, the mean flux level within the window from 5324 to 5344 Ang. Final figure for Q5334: 313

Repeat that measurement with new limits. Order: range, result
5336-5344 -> 300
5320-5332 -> 324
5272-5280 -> 309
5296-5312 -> 325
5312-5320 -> 325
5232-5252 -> 311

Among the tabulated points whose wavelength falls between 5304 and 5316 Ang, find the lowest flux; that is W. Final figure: 329.4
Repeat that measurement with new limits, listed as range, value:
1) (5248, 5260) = 304.3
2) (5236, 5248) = 284.5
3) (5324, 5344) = 281.5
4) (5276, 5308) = 293.6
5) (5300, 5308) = 298.4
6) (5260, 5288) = 283.9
